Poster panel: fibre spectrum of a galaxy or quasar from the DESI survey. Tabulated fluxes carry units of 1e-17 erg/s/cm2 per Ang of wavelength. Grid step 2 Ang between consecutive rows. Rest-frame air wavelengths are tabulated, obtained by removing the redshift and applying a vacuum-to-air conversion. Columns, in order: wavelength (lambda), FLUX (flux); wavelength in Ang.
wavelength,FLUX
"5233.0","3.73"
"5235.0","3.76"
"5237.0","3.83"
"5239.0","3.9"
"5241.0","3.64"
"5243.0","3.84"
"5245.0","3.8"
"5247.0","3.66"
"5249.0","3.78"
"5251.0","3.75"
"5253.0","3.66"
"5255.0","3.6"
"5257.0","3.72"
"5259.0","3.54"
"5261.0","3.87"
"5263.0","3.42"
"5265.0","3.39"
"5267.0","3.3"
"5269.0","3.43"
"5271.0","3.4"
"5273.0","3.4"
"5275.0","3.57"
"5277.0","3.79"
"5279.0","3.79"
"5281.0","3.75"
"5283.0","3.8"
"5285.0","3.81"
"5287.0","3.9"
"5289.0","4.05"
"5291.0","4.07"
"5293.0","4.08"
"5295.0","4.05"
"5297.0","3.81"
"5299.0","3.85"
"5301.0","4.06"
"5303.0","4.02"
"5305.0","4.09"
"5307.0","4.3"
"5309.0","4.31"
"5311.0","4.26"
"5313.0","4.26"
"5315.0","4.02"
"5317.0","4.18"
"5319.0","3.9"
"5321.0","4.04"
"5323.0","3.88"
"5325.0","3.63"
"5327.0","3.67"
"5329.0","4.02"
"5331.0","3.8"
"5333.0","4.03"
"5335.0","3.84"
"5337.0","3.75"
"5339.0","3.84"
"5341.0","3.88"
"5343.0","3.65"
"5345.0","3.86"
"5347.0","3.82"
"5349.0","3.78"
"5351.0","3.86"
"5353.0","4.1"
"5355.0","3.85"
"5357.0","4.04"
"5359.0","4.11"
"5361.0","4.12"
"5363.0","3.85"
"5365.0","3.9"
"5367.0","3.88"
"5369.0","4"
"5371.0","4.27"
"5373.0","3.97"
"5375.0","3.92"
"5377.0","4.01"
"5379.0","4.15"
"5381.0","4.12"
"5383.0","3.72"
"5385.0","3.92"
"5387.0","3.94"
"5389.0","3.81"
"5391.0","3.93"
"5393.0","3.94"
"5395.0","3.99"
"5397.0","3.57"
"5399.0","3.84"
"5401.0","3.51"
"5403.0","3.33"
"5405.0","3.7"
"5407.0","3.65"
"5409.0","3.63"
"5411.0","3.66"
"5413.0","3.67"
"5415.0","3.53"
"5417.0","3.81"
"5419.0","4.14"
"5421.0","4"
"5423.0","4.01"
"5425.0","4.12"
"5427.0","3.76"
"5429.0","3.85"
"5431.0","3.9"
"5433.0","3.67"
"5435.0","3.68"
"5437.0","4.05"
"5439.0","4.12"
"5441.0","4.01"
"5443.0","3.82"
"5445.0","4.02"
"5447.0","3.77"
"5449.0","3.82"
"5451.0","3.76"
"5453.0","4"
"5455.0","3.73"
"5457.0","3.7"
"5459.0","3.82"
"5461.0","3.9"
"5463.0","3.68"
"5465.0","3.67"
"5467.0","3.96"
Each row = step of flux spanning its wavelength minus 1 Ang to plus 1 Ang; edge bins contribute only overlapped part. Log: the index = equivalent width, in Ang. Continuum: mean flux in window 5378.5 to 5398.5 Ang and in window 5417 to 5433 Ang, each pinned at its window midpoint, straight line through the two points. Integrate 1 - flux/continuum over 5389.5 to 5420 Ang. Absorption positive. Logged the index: 1.5 Ang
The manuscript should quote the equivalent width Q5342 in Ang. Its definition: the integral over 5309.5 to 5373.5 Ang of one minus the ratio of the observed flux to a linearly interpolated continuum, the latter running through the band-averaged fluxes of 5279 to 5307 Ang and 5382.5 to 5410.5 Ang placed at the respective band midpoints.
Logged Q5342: -1.4 Ang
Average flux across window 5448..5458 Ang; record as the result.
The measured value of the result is 3.8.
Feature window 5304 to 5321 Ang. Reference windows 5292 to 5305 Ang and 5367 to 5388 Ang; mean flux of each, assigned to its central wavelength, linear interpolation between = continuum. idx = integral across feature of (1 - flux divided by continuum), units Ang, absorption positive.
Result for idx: -0.7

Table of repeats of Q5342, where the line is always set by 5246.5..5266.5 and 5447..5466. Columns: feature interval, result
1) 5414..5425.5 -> -0.5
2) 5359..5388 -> -2.1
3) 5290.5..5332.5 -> -3.9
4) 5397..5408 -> 0.4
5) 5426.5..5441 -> -0.4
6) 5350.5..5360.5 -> -0.8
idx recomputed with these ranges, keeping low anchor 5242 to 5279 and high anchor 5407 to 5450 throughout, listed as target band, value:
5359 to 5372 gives -0.9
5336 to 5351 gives -0.3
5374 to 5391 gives -0.7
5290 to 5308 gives -1.8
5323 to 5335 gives -0.4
